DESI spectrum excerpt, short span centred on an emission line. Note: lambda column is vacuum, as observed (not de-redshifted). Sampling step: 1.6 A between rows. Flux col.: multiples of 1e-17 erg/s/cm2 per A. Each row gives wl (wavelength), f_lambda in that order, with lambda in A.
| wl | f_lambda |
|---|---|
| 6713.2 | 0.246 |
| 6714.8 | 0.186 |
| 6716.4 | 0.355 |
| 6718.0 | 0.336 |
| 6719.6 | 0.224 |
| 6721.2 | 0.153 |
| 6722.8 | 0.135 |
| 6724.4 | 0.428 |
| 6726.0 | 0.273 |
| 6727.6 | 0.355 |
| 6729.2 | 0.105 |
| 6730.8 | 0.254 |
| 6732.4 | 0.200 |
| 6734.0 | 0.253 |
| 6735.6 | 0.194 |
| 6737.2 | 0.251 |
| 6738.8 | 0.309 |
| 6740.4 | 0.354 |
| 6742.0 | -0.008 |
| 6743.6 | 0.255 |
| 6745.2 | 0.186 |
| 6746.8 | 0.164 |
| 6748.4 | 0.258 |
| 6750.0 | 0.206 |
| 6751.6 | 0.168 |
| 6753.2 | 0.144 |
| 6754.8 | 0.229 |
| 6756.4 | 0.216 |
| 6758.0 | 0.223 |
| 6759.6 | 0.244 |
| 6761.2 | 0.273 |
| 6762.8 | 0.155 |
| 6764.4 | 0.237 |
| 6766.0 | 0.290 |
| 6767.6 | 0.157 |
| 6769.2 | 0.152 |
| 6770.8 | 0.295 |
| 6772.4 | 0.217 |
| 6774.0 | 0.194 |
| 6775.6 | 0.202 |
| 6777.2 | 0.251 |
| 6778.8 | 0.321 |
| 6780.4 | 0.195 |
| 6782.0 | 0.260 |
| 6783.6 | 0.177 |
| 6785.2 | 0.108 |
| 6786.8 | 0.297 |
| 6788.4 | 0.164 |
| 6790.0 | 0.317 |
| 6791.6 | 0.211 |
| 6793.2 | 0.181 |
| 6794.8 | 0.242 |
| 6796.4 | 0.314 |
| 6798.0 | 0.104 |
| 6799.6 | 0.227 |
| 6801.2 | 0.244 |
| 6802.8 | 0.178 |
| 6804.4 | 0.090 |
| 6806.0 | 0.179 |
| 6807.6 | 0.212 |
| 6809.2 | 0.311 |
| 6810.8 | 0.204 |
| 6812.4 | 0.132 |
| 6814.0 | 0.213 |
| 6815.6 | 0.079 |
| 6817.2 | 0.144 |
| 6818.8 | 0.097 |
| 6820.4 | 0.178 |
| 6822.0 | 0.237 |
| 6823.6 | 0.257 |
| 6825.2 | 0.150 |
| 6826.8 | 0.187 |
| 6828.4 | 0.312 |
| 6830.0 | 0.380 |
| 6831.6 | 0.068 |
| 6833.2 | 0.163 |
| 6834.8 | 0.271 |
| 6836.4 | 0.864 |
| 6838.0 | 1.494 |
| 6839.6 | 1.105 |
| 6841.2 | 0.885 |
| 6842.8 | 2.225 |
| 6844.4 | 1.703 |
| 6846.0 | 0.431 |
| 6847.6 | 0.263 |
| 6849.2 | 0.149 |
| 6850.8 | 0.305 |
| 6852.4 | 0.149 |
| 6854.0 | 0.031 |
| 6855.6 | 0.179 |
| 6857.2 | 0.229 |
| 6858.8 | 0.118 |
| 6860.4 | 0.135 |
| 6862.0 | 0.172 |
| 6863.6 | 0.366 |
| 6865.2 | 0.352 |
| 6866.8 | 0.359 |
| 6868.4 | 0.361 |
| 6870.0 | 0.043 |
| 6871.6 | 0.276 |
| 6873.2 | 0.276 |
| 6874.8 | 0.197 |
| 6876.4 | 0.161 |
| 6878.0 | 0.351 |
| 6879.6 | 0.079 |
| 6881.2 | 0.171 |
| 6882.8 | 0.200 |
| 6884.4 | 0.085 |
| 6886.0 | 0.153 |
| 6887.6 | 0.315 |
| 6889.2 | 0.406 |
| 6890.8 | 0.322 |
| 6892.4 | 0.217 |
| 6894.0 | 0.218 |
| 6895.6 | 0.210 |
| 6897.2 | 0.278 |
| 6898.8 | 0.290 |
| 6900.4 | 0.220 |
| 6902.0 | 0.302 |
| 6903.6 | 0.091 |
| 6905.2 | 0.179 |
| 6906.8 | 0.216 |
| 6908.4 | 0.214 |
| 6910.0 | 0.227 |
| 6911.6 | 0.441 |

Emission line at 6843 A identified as [O II] 3727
